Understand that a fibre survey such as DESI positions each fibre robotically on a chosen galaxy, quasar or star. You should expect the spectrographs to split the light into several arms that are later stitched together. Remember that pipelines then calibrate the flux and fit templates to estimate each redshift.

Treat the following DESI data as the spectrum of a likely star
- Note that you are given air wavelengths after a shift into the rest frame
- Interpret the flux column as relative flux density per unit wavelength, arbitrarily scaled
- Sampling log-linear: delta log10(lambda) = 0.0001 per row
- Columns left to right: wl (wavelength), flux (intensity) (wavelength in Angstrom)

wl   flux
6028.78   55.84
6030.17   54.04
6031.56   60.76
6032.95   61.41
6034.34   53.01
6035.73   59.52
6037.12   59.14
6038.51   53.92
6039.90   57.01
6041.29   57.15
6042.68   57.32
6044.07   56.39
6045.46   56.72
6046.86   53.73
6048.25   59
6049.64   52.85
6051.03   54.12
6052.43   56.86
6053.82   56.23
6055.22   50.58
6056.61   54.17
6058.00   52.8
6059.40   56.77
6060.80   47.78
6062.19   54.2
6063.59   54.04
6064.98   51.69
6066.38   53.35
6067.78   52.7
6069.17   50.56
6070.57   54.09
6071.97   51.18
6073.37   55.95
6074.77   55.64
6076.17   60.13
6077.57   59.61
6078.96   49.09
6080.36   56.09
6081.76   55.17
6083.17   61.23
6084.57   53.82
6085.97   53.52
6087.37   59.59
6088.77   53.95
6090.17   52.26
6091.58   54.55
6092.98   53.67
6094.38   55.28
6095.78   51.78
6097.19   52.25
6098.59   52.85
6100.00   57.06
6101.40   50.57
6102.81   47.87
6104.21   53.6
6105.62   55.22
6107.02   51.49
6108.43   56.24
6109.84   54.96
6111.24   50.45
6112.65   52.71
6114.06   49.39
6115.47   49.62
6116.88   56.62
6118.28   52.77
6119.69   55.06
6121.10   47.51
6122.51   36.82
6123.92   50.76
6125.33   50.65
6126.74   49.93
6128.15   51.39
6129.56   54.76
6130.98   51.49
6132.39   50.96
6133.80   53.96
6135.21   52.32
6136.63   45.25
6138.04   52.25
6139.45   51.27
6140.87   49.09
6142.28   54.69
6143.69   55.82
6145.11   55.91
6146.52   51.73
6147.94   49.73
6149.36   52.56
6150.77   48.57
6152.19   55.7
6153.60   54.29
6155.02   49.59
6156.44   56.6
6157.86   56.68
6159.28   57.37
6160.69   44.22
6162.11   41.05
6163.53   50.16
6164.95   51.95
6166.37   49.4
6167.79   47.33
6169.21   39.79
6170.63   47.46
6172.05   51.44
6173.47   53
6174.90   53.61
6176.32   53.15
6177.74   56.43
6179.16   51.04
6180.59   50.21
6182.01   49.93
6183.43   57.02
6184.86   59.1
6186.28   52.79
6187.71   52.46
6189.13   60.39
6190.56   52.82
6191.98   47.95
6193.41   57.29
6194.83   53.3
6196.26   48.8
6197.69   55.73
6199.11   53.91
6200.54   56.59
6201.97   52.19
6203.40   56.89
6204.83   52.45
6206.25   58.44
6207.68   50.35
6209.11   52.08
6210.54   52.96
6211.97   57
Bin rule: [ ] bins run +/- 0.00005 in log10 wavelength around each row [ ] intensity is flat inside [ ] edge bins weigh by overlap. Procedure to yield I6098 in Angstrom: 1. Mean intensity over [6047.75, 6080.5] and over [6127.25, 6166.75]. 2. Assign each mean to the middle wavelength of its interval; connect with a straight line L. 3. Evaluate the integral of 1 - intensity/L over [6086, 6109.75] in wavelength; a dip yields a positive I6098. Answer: -0.2 Angstrom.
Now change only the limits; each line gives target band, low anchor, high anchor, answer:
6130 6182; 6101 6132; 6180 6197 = 1.3 Angstrom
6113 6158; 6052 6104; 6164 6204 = 1.3 Angstrom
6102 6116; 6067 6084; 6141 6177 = 0.4 Angstrom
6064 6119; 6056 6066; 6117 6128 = -2.6 Angstrom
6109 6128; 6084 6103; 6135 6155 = 0.8 Angstrom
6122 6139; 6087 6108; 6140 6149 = 0.9 Angstrom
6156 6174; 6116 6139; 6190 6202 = 0.9 Angstrom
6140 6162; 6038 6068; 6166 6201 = 0.2 Angstrom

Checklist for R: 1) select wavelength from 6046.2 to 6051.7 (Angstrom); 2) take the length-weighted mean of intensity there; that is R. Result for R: 55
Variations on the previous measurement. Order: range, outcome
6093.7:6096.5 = 53.5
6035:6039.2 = 57.5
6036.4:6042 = 56.8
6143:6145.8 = 55.8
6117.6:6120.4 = 53.9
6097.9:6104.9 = 52.4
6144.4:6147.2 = 53.9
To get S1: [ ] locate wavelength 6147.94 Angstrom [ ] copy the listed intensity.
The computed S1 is 49.73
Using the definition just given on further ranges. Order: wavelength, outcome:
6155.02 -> 49.59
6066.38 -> 53.35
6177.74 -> 56.43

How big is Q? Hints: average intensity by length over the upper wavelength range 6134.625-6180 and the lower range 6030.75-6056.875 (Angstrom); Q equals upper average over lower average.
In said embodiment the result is 0.9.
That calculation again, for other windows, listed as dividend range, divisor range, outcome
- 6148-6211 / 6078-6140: 1.00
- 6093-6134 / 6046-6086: 0.95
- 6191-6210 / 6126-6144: 1.04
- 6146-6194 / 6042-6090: 0.95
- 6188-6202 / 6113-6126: 1.08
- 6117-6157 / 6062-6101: 0.95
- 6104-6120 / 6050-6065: 0.99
